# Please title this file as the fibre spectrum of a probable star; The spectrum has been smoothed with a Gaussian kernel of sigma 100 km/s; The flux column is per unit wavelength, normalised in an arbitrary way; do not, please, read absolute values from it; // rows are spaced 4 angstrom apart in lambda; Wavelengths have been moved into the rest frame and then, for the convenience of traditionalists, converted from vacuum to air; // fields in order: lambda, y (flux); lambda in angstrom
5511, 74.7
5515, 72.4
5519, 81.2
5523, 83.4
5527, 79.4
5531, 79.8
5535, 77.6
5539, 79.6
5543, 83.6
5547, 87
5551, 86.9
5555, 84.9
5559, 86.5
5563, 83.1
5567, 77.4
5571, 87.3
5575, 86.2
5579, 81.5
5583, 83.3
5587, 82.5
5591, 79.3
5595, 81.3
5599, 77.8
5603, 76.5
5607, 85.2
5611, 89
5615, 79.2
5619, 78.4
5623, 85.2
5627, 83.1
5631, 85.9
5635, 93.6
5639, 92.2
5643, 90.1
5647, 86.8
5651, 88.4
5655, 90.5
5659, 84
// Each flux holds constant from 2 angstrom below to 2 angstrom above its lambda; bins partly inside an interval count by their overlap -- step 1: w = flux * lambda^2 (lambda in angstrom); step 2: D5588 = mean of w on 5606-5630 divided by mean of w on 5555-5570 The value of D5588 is 1.02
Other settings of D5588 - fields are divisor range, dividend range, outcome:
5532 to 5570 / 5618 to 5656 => 1.09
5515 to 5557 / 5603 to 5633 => 1.05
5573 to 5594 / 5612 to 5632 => 1.01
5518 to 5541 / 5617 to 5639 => 1.11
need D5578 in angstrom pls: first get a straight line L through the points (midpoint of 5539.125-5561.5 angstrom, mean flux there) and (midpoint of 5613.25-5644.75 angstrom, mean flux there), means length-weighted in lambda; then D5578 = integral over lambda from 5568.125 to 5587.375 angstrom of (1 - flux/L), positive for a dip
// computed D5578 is 0.33 angstrom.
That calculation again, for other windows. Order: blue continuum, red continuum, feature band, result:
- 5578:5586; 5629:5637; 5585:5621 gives 1.9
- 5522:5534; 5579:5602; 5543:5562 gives -1.3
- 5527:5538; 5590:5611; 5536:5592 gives -2.6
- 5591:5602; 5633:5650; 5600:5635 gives 0.5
